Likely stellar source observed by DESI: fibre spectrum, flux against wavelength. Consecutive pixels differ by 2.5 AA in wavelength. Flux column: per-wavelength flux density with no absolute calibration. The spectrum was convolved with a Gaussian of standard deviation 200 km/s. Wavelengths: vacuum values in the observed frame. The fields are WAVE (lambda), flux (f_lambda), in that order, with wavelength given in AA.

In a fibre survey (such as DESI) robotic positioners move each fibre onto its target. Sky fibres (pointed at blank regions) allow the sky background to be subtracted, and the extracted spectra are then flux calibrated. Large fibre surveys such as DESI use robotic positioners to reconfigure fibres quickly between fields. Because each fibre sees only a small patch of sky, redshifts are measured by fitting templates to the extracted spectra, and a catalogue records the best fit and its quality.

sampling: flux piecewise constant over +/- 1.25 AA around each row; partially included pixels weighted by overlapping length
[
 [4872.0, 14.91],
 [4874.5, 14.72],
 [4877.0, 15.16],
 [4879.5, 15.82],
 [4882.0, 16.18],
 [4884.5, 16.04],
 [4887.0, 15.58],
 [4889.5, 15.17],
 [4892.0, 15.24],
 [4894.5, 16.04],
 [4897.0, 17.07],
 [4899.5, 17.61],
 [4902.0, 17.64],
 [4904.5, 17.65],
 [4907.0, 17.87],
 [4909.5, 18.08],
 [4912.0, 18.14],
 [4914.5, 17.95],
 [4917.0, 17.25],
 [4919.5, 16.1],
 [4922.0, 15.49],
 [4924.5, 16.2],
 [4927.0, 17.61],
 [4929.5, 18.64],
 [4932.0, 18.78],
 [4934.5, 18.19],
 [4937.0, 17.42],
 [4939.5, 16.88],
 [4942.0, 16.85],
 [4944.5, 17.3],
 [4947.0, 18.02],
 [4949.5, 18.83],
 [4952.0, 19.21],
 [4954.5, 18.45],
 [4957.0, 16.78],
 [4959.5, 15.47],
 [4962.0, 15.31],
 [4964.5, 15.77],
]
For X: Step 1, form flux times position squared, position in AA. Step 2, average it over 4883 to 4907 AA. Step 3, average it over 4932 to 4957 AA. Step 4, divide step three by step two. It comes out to 1.1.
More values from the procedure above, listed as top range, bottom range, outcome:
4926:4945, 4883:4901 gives 1.12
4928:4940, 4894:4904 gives 1.06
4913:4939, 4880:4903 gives 1.08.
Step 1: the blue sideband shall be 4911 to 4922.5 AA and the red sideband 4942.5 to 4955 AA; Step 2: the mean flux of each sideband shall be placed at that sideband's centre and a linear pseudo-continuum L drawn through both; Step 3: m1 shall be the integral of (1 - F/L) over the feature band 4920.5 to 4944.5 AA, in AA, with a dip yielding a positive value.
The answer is 0.4 AA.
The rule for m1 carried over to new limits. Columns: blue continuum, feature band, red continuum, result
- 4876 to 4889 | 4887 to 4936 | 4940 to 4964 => -2.3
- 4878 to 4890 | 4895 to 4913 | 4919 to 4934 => -1.3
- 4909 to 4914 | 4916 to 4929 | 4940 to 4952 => 1.0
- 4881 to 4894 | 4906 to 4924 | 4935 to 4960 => -0.7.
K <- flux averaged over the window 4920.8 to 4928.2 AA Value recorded 16.4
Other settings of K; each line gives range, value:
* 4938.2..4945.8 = 17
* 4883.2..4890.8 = 15.6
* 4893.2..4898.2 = 16.5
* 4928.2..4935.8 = 18.5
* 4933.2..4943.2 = 17.3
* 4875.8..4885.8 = 15.8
